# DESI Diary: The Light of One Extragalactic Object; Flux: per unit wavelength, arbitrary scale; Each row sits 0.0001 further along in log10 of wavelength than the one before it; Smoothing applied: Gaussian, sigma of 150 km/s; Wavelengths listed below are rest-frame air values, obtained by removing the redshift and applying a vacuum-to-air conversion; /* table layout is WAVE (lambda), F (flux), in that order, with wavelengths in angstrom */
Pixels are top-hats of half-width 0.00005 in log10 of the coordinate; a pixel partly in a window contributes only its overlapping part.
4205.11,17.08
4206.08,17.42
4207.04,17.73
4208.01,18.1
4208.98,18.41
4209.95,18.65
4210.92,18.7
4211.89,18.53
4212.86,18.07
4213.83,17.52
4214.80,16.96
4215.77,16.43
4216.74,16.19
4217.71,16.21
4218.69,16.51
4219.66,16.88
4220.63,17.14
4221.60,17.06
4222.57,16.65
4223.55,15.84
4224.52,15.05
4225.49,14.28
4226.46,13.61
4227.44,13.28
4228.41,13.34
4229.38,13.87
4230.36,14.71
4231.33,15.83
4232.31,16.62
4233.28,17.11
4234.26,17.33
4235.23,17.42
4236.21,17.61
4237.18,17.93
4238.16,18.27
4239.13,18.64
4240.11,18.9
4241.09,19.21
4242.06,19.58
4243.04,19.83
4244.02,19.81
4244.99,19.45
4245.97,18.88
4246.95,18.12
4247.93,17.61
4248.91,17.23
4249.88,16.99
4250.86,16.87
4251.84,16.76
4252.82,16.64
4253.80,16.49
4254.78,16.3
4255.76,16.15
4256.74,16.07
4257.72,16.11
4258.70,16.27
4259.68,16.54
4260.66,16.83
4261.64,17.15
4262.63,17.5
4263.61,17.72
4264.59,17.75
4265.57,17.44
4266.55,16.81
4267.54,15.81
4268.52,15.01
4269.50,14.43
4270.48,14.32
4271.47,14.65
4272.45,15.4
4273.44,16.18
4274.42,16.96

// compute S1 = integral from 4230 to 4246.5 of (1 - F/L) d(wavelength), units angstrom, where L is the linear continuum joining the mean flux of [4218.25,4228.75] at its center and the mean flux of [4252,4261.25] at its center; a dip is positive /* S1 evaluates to -2.30 angstrom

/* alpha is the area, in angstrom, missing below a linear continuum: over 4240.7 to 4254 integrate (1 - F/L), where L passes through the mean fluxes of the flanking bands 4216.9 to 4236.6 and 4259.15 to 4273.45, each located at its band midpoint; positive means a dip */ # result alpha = -1.7 angstrom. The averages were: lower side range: 15.8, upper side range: 16.2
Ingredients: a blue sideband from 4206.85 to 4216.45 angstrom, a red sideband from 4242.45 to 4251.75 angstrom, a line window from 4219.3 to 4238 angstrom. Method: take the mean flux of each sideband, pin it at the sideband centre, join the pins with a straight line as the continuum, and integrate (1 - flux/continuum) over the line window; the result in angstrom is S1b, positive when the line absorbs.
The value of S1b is 2.2 angstrom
